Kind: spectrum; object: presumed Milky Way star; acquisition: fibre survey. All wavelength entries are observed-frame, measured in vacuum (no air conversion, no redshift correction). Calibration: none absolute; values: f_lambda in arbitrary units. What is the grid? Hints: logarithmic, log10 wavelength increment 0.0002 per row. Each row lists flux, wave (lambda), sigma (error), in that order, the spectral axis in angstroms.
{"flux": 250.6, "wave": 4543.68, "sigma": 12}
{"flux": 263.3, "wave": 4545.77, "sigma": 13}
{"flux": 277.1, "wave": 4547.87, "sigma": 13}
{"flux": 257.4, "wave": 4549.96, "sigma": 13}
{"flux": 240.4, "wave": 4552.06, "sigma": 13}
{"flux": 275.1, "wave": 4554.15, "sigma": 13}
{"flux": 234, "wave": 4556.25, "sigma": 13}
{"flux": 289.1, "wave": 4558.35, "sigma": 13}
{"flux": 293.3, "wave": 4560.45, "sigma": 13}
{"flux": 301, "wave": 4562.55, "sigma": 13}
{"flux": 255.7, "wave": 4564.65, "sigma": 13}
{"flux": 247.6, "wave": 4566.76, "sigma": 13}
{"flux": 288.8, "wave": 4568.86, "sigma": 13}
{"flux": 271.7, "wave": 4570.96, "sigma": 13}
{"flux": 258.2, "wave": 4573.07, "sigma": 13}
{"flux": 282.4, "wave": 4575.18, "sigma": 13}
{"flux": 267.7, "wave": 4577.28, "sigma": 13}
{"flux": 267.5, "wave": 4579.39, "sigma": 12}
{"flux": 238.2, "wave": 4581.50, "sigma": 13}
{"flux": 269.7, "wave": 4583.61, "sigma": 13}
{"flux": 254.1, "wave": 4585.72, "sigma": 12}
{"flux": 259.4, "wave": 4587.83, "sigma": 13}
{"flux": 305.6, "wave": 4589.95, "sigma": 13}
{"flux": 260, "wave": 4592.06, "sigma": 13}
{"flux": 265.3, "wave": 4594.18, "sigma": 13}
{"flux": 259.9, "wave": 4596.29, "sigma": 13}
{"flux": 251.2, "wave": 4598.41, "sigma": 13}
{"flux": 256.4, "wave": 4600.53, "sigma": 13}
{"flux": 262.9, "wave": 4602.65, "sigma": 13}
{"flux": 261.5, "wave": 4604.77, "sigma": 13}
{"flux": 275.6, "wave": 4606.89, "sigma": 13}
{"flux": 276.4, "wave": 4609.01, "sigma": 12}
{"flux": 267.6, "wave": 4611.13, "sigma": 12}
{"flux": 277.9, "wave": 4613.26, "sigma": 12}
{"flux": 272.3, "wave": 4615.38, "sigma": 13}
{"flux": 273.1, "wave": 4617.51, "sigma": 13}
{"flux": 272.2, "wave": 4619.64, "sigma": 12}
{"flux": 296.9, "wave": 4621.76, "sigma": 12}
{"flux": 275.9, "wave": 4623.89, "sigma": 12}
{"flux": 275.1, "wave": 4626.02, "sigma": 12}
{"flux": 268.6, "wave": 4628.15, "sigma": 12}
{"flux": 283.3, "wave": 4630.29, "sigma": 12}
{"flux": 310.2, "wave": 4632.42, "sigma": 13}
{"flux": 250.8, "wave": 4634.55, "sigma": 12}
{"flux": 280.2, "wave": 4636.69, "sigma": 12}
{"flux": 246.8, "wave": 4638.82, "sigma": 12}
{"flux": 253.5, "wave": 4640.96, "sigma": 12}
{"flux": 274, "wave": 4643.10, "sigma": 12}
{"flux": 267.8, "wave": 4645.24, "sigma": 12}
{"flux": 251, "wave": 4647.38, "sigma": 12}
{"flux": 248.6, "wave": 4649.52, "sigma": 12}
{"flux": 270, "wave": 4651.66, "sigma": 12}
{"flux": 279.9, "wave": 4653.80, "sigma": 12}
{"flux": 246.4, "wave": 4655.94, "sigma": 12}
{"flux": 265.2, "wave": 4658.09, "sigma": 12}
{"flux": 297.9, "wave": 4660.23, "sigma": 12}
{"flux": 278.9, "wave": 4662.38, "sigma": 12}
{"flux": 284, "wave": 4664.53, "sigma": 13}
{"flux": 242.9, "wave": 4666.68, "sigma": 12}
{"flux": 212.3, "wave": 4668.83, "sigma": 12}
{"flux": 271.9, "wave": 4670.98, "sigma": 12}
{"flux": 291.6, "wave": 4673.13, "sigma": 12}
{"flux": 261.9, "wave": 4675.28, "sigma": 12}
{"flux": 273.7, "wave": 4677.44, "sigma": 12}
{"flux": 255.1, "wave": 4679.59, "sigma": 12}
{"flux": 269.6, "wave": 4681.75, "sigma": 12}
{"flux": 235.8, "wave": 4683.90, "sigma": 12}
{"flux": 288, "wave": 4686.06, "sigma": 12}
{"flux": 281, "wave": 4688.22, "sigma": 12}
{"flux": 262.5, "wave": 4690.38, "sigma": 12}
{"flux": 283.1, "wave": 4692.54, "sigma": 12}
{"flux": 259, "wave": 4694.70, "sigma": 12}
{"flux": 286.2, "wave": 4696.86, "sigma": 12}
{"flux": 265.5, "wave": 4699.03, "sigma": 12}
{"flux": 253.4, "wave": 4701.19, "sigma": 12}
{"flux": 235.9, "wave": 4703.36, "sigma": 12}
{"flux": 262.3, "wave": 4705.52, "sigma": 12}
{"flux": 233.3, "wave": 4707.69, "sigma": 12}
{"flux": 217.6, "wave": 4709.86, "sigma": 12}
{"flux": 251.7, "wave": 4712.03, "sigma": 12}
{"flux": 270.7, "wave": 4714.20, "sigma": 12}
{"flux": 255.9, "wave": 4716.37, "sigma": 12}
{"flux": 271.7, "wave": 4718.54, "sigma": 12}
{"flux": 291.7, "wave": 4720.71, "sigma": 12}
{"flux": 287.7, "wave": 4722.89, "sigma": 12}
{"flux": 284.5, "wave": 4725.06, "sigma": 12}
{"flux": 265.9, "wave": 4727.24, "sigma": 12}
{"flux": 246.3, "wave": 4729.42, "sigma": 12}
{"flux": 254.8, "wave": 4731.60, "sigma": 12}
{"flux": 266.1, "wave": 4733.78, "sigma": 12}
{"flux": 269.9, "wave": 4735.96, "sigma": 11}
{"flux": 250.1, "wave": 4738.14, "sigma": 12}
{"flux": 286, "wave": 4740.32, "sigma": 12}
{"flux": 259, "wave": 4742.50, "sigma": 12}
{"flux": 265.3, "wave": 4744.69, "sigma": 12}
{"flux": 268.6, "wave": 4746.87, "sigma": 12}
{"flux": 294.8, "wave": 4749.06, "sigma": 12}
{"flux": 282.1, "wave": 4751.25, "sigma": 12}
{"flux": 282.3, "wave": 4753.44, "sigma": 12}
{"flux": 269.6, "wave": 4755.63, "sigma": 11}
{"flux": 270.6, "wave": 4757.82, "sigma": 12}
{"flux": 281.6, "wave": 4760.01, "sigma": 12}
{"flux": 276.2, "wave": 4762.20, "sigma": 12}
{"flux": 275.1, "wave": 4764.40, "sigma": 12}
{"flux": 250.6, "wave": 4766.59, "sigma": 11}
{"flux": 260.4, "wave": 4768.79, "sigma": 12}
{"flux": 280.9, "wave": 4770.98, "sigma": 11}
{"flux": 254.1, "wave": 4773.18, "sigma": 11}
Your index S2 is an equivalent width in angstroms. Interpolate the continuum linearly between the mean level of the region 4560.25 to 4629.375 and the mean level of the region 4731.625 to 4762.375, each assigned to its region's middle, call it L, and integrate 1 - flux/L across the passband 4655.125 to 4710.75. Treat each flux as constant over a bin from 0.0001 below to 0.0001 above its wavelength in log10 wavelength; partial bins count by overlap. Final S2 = 1.8 angstroms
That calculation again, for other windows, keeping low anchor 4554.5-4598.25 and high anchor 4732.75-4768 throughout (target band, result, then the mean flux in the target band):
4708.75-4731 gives 0.6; 264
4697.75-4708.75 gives 0.8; 251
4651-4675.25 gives 0.3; 267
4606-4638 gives -0.9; 277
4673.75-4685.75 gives 0.4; 262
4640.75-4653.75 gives 0.3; 263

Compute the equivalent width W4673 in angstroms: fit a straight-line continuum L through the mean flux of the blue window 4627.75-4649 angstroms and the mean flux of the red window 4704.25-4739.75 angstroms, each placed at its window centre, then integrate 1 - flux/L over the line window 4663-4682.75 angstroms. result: 0.2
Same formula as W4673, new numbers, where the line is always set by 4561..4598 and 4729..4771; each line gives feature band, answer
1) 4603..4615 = -0.1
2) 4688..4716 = 1.2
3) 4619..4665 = -0.5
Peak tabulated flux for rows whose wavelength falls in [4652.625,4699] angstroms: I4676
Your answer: 297.9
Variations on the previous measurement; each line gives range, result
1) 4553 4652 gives 310.2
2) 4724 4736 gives 284.5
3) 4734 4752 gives 294.8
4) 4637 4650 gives 274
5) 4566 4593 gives 305.6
